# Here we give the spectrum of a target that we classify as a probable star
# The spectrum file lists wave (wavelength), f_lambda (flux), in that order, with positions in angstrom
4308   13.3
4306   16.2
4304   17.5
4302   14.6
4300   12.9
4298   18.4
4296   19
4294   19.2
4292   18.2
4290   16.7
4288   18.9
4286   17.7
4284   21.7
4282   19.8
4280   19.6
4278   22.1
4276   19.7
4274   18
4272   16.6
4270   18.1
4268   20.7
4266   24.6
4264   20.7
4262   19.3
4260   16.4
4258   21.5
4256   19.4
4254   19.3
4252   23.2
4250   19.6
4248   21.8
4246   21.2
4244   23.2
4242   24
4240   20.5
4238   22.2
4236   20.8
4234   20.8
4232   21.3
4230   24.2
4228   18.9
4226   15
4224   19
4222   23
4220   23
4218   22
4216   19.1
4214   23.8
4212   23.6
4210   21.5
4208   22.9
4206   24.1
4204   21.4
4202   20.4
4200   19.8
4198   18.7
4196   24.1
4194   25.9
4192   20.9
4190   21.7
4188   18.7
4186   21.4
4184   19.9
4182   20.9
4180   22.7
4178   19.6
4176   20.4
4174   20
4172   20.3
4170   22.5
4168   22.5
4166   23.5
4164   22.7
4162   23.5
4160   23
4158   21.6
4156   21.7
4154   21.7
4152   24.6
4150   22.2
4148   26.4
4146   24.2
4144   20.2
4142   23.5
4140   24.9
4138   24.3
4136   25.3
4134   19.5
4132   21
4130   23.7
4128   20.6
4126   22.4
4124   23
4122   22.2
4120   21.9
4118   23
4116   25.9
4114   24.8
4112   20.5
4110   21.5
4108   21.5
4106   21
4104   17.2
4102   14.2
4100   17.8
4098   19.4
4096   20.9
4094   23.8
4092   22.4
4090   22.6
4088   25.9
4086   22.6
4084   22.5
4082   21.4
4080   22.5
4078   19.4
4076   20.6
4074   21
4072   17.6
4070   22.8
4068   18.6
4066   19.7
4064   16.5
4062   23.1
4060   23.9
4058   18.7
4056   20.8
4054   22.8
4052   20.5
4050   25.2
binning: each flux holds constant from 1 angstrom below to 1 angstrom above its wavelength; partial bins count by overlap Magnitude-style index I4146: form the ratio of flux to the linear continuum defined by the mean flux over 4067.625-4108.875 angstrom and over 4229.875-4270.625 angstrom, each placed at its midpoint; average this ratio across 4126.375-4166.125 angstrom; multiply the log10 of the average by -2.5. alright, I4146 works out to -0.10 mag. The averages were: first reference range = 20.8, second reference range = 21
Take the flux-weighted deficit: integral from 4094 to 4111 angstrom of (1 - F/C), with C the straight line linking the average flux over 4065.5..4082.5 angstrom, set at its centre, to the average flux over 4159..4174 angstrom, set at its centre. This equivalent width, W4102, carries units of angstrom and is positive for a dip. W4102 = 1.3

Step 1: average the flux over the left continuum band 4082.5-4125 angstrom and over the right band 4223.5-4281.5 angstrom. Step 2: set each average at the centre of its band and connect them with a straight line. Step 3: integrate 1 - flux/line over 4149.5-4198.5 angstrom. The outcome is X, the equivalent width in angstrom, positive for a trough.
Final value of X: -1.7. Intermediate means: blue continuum 21.6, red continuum 20.4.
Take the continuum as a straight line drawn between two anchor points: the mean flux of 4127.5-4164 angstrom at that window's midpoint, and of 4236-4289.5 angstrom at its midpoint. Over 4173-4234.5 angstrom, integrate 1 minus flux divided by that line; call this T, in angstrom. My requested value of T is 1.1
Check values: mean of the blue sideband 22.9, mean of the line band 21.3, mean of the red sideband 20.4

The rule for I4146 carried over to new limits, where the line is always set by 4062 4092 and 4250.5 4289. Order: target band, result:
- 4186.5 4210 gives -0.070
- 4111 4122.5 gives -0.111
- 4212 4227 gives -0.038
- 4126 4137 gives -0.066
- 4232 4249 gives -0.090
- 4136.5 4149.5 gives -0.158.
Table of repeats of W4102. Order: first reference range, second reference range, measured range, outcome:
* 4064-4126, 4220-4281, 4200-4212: -0.74 angstrom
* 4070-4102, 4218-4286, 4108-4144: -2.88 angstrom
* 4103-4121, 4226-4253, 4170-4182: 0.49 angstrom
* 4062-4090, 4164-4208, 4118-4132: -0.70 angstrom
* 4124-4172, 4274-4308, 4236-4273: -2.62 angstrom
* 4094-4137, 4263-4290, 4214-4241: -0.84 angstrom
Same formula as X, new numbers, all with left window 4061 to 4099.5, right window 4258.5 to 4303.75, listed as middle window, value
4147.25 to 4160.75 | -1.8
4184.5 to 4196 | -1.1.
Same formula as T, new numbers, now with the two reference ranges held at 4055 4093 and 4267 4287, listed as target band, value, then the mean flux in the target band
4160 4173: -1.4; 22.5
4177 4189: -0.2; 20.5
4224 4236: -0.1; 20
